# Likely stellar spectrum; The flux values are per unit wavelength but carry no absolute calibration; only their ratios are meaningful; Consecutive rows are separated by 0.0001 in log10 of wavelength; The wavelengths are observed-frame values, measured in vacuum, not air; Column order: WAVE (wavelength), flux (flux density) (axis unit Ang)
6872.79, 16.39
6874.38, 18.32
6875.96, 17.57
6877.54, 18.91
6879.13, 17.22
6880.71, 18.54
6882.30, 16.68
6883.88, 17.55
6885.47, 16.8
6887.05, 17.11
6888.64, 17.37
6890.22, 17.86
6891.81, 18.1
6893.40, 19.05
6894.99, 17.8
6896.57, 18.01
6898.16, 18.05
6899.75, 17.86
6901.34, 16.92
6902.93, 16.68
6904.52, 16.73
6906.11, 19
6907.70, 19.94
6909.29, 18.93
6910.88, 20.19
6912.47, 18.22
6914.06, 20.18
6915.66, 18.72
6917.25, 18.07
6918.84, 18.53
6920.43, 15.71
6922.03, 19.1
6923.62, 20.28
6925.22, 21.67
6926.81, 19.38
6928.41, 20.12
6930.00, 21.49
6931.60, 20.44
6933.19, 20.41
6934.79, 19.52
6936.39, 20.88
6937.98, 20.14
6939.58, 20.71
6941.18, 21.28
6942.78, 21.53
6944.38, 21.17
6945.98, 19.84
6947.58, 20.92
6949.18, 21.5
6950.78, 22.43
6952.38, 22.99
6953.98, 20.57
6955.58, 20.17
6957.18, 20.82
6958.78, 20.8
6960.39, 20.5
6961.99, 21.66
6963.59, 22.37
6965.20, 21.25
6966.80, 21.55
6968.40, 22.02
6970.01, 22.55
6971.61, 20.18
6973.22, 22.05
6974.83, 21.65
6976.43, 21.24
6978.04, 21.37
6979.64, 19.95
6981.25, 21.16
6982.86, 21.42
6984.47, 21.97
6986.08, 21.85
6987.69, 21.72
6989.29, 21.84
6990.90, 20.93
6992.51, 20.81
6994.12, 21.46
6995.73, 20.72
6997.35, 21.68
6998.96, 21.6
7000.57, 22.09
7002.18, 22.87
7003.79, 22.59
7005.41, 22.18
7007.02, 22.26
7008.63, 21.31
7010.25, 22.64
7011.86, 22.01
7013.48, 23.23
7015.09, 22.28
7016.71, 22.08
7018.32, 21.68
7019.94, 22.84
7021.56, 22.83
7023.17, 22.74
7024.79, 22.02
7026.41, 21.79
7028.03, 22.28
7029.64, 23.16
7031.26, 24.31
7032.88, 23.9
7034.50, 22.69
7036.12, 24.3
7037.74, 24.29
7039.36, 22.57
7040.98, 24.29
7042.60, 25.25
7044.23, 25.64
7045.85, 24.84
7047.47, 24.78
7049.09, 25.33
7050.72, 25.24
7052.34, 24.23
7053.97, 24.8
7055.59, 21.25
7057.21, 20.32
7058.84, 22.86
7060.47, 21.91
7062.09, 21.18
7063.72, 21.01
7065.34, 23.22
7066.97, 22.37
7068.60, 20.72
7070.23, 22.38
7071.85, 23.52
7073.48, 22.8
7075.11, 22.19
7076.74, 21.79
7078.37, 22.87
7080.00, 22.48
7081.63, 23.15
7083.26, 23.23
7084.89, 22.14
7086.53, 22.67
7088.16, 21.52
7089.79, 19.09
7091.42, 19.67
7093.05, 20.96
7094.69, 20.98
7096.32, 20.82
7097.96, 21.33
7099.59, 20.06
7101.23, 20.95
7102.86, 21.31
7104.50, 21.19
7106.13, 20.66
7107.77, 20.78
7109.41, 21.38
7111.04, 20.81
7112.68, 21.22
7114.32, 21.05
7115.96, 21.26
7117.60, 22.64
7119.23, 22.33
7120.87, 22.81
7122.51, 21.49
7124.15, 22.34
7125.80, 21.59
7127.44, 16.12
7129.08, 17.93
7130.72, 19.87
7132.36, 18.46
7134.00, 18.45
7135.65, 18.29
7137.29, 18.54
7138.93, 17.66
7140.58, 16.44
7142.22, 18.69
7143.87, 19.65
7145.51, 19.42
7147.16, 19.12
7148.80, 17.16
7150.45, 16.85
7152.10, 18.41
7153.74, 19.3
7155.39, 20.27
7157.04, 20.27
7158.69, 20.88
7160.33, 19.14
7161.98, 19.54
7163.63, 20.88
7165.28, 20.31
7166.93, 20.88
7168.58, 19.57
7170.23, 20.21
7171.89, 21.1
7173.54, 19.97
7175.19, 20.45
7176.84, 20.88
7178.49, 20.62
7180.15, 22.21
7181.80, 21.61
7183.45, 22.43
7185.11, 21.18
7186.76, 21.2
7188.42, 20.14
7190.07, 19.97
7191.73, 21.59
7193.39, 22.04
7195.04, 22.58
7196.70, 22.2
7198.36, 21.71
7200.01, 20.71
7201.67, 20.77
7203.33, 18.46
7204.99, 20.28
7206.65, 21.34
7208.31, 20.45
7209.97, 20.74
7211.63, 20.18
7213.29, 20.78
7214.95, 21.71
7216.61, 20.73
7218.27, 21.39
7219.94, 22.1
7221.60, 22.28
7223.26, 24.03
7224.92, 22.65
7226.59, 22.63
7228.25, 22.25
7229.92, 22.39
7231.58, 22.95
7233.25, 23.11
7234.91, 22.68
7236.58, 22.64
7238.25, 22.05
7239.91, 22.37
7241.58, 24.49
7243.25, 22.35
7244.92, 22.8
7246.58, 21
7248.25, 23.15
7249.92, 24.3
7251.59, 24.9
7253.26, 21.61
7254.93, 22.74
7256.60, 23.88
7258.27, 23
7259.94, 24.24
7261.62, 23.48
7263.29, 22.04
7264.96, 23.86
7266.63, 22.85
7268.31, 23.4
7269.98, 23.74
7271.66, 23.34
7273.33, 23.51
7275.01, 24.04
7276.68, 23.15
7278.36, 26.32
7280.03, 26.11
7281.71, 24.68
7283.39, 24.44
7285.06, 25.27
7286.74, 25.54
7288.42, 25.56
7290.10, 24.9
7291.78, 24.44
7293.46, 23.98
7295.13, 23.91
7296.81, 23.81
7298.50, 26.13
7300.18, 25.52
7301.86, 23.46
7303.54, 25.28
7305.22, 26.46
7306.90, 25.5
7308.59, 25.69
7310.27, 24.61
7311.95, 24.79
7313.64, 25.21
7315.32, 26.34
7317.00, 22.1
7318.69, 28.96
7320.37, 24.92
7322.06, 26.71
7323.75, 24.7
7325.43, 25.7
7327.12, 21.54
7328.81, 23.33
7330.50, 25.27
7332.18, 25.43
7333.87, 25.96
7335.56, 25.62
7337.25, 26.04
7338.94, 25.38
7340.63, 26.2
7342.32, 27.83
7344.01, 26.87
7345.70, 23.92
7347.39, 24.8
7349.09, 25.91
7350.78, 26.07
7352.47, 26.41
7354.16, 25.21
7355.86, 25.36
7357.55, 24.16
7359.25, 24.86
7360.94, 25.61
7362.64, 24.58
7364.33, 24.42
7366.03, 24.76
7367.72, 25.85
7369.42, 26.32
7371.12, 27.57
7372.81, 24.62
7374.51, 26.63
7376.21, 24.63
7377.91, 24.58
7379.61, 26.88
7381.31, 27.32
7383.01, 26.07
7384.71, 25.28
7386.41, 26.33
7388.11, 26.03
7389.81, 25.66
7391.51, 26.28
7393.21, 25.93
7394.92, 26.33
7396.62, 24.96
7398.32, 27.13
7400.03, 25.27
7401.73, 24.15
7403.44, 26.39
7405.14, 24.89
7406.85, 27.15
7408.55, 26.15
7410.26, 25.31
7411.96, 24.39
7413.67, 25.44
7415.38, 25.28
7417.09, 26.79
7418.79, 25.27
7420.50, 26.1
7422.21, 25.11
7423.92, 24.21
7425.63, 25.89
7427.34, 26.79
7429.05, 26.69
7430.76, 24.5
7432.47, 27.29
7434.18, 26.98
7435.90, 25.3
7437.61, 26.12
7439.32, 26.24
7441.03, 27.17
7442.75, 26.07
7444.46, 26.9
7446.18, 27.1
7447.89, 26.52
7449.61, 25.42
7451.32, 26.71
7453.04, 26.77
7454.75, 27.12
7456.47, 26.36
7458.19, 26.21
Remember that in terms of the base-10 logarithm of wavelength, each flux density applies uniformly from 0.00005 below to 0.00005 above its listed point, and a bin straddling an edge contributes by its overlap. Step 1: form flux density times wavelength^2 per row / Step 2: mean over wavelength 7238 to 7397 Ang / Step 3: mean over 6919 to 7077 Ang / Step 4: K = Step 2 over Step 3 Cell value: 1.24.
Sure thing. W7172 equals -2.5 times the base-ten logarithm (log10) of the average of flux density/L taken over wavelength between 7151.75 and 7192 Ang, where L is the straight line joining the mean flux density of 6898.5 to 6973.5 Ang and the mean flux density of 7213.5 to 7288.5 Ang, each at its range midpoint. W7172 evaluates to 0.10 mag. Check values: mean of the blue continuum 20.1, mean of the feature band 20.5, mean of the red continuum 23.2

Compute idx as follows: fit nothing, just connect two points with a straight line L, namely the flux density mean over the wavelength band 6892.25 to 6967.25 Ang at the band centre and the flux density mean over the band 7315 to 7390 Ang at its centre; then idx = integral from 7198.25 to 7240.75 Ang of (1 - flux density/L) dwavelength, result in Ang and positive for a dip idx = 3.7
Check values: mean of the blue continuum 19.9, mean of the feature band 21.7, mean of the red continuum 25.5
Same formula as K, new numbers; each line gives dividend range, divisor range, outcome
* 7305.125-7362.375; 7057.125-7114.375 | 1.26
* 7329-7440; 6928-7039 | 1.32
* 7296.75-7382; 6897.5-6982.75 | 1.40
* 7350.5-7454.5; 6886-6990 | 1.46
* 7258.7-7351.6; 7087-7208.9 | 1.28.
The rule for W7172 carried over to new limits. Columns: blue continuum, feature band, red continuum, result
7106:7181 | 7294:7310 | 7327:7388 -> -0.042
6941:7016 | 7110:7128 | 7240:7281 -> 0.060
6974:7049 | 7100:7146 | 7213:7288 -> 0.137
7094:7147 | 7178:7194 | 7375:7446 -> 0.009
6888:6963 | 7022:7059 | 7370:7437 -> -0.121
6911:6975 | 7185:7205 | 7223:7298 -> 0.096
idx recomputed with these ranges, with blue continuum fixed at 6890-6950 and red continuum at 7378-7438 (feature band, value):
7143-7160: 2.5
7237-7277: 1.1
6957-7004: -3.1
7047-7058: -1.3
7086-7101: 0.6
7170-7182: 1.0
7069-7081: -0.6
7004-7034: -2.7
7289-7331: -0.7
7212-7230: 1.0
